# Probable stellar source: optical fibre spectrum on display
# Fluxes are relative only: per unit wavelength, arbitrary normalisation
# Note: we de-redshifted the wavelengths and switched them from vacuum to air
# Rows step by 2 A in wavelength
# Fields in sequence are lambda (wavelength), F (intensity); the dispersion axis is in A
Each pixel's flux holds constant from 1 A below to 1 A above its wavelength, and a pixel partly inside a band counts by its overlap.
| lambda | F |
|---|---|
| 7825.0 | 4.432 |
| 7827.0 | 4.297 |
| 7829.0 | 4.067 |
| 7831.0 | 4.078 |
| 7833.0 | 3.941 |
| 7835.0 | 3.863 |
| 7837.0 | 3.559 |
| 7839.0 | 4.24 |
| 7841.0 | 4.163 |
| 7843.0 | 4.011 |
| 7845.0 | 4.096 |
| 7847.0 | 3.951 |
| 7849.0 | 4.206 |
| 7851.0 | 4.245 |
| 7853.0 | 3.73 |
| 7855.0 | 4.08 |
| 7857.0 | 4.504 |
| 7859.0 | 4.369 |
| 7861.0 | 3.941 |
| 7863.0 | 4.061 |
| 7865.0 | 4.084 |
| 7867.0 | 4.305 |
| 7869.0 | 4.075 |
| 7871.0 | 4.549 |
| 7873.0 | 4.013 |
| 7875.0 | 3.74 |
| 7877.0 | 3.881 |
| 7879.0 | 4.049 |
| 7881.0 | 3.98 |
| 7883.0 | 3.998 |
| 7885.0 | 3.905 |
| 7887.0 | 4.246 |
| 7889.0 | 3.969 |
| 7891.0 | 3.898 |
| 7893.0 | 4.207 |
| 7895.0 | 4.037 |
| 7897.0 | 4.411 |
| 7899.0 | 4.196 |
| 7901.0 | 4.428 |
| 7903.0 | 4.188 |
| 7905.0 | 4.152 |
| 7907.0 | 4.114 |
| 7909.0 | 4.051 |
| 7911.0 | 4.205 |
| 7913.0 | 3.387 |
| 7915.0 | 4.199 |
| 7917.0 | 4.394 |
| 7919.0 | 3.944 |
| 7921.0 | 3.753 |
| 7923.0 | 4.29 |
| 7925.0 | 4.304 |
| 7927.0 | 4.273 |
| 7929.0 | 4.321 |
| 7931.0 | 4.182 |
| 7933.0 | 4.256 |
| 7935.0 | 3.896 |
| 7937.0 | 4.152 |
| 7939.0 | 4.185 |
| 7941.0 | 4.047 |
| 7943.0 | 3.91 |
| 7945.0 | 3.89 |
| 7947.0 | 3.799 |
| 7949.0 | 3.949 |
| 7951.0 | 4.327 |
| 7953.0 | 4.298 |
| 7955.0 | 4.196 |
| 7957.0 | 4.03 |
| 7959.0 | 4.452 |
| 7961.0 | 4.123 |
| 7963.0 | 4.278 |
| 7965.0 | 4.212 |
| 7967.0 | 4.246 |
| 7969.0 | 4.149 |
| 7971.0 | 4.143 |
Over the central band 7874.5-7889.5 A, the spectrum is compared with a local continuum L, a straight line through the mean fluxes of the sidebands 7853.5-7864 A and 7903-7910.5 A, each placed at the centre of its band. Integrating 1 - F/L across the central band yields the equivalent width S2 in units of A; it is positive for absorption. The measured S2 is 0.6 A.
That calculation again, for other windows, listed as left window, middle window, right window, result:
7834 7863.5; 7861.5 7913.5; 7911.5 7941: 0.0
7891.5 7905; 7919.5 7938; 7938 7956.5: -0.1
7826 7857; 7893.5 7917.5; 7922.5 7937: 0.1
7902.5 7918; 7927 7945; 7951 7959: 0.2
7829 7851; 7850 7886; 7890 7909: 0.1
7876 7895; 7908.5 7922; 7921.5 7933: 0.6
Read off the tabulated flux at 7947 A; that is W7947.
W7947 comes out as 3.799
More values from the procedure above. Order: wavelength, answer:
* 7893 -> 4.207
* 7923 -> 4.29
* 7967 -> 4.246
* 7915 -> 4.199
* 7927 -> 4.273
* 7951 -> 4.327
